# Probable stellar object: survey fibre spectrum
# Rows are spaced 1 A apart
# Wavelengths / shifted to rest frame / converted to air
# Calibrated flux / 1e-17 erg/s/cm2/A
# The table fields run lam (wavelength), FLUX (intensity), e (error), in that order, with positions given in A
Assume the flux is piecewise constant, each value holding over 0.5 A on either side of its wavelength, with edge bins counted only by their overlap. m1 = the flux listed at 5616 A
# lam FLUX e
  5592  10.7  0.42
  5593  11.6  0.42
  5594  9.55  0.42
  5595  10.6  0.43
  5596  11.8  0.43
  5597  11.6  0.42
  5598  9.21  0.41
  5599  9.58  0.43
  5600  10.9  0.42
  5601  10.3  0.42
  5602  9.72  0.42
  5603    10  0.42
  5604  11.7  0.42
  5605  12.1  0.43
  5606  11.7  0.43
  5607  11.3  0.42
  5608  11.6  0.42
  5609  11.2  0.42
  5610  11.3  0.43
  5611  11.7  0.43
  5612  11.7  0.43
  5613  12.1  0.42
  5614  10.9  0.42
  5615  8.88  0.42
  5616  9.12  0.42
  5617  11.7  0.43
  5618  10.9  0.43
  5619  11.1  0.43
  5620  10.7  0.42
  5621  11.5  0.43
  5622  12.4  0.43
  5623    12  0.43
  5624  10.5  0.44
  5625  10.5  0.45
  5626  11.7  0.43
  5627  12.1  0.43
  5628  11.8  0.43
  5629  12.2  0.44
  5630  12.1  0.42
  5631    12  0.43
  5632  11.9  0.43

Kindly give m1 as 9.12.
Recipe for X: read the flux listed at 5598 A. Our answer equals 9.21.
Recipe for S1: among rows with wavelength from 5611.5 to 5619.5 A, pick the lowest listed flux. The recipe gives 8.88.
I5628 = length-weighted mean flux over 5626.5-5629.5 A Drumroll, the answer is 12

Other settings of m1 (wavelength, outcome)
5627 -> 12.1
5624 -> 10.5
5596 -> 11.8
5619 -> 11.1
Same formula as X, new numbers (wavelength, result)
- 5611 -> 11.7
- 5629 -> 12.2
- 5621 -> 11.5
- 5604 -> 11.7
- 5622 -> 12.4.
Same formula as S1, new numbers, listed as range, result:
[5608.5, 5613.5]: 11.2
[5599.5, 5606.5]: 9.72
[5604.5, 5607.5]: 11.3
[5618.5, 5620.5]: 10.7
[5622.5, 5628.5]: 10.5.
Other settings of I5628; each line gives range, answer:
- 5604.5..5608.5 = 11.7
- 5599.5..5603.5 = 10.2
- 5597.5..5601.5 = 10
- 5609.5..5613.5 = 11.7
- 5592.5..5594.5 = 10.6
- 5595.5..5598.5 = 10.9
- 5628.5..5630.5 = 12.1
